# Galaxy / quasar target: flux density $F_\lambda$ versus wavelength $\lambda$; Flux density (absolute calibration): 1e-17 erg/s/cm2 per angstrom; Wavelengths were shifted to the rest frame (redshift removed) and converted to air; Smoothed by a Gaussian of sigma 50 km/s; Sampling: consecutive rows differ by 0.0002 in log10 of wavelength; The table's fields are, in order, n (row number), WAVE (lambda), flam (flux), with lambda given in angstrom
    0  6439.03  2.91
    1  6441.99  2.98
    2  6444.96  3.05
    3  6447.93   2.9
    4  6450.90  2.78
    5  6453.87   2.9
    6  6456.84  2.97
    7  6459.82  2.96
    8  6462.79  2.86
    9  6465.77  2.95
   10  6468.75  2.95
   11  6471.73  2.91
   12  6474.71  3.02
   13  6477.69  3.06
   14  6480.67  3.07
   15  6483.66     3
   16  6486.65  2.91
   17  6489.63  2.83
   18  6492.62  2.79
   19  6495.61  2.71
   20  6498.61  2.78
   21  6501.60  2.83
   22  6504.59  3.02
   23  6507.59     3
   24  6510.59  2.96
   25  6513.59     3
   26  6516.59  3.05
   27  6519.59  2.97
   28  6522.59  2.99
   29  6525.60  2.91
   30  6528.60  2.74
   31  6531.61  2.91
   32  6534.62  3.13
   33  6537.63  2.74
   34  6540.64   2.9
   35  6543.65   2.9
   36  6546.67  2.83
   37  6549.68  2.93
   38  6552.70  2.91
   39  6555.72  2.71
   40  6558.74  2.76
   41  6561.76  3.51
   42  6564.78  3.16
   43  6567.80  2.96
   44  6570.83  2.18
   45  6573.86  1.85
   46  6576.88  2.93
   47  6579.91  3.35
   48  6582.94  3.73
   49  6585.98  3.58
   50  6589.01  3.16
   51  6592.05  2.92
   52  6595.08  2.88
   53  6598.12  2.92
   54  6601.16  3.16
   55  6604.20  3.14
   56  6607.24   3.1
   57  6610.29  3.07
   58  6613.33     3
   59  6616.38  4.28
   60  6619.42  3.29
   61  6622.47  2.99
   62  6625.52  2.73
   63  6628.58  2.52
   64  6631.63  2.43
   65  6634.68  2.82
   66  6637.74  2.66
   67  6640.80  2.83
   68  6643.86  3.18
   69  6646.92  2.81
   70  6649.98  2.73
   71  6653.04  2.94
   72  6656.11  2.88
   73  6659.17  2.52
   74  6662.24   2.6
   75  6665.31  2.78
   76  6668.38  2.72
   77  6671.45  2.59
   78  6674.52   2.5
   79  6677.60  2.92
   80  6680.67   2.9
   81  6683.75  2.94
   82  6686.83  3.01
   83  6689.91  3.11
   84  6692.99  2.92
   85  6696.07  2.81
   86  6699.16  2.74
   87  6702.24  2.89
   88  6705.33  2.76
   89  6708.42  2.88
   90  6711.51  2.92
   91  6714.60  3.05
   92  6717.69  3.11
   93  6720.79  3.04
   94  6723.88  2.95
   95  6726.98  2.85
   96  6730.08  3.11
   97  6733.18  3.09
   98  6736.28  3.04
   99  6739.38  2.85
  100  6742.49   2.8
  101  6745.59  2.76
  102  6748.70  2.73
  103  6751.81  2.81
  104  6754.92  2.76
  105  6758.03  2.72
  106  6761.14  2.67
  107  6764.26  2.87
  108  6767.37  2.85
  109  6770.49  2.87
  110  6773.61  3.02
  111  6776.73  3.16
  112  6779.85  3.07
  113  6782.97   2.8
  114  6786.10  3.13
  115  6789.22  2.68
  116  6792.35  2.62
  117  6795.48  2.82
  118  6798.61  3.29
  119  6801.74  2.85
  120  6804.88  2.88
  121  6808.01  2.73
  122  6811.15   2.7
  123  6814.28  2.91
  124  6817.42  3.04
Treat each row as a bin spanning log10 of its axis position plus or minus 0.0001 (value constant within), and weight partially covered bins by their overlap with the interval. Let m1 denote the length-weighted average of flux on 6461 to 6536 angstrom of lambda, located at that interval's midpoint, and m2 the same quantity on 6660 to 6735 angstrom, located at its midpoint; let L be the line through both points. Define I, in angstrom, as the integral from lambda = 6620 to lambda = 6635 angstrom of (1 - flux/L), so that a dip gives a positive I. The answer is 0.9 angstrom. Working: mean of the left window 2.93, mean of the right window 2.88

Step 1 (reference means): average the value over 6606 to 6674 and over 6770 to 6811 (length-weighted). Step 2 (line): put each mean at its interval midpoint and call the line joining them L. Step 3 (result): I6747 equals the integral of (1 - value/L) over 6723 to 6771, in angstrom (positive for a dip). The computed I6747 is 0.73 angstrom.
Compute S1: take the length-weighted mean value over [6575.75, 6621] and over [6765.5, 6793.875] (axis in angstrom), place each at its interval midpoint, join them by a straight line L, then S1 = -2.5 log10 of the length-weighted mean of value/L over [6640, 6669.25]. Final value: 0.12 mag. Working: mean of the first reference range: 3.24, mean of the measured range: 2.8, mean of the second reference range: 2.91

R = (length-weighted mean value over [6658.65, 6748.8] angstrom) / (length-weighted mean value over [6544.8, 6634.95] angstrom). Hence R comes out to 0.96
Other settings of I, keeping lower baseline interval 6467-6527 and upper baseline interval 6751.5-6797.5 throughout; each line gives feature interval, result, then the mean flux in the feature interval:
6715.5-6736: -1.1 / 3.03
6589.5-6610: -0.8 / 3.03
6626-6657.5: 1.3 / 2.78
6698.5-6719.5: -0.3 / 2.92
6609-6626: -2.1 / 3.26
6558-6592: -1.2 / 3.02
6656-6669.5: 1.0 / 2.68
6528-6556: 0.4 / 2.88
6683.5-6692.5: -0.4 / 3.02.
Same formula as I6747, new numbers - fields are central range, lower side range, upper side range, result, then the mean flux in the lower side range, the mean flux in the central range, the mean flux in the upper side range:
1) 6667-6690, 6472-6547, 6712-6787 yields 0.8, 2.92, 2.82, 2.92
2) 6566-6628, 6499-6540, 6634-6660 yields -4.0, 2.94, 3.05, 2.83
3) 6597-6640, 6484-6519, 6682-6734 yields -1.1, 2.9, 3.01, 2.95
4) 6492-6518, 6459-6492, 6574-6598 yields 0.8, 2.95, 2.91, 3.13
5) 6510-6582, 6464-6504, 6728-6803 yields 0.3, 2.91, 2.89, 2.89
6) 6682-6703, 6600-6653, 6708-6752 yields 0.3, 2.98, 2.92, 2.94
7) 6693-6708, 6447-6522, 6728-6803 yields 0.4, 2.93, 2.82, 2.89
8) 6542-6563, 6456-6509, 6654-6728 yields -0.2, 2.92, 2.93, 2.85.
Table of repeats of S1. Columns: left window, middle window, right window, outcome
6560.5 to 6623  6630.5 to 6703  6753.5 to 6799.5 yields 0.079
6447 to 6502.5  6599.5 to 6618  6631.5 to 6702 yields -0.161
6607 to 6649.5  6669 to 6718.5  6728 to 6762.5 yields 0.011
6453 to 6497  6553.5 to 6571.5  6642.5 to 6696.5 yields -0.012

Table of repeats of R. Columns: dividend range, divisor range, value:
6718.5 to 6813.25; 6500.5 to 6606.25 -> 0.97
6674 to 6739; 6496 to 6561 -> 1.01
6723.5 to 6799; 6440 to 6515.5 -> 0.99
